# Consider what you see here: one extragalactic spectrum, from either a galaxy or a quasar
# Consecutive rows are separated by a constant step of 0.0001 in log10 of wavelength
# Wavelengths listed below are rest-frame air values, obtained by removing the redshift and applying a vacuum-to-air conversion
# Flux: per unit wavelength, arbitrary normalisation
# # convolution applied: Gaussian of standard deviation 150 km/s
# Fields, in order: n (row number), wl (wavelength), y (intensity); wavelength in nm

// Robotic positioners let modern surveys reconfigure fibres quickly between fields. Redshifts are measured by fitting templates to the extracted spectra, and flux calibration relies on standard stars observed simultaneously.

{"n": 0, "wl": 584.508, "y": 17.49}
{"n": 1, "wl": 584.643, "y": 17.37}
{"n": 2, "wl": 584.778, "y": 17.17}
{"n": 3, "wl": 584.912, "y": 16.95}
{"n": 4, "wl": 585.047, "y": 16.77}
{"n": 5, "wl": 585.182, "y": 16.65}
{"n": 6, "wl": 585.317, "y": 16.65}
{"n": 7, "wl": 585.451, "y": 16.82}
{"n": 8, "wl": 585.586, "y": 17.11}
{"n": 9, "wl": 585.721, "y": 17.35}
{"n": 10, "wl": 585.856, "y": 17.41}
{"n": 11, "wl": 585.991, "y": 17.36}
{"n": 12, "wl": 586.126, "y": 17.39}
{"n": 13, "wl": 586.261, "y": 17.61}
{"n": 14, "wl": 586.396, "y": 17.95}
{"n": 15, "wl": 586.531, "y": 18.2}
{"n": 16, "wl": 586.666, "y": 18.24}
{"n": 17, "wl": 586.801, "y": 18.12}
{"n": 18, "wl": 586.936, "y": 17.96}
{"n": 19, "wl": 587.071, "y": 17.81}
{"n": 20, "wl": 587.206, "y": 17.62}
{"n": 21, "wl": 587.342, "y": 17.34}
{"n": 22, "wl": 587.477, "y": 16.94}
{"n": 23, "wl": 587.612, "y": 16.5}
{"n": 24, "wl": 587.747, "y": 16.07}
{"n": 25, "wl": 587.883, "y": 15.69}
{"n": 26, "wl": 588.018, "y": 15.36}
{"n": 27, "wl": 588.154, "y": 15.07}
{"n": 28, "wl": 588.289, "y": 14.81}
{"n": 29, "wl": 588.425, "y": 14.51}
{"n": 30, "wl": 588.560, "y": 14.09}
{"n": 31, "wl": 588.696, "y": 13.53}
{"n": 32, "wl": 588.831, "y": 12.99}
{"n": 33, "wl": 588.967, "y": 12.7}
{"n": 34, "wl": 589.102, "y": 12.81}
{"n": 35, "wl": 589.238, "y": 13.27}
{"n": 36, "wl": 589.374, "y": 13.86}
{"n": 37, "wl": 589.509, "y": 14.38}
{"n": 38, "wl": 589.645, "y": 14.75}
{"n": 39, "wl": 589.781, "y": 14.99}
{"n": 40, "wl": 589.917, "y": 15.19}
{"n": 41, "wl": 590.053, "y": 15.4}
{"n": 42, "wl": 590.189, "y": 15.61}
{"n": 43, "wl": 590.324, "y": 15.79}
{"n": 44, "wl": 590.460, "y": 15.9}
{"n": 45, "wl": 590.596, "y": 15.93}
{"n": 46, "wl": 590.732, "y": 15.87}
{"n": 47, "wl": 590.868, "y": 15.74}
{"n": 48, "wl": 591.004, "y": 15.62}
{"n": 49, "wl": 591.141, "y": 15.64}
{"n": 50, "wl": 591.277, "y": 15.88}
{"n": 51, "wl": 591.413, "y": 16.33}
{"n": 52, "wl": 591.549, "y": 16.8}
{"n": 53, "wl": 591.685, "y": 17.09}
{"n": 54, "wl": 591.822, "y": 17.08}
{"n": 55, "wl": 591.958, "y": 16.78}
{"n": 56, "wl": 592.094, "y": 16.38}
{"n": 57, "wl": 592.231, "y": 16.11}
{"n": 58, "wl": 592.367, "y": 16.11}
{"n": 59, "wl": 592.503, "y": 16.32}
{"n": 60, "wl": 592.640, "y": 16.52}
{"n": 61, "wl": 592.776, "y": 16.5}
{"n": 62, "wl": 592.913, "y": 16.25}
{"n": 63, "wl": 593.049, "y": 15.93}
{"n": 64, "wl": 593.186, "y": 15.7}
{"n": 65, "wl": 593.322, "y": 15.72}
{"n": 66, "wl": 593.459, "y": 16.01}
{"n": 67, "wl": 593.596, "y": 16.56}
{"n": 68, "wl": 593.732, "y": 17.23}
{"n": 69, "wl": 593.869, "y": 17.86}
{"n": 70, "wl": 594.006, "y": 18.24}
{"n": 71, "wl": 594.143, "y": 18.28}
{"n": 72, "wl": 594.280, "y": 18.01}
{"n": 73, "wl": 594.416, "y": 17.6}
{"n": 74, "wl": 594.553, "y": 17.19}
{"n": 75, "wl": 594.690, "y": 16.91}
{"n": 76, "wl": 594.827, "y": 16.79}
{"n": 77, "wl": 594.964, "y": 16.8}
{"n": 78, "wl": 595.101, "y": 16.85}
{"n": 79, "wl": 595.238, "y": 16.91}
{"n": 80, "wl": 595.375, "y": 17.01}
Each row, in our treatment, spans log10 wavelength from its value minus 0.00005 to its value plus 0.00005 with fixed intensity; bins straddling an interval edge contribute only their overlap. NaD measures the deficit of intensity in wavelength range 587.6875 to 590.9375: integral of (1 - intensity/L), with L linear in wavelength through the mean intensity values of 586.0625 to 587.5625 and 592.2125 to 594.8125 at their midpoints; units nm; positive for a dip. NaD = 0.491 nm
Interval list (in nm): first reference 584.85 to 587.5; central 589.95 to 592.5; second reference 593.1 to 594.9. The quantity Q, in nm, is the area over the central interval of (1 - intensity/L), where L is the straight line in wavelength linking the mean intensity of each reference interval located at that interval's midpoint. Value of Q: 0.16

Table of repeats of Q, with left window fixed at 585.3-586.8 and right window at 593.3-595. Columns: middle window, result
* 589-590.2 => 0.21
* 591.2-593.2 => 0.10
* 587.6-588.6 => 0.13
